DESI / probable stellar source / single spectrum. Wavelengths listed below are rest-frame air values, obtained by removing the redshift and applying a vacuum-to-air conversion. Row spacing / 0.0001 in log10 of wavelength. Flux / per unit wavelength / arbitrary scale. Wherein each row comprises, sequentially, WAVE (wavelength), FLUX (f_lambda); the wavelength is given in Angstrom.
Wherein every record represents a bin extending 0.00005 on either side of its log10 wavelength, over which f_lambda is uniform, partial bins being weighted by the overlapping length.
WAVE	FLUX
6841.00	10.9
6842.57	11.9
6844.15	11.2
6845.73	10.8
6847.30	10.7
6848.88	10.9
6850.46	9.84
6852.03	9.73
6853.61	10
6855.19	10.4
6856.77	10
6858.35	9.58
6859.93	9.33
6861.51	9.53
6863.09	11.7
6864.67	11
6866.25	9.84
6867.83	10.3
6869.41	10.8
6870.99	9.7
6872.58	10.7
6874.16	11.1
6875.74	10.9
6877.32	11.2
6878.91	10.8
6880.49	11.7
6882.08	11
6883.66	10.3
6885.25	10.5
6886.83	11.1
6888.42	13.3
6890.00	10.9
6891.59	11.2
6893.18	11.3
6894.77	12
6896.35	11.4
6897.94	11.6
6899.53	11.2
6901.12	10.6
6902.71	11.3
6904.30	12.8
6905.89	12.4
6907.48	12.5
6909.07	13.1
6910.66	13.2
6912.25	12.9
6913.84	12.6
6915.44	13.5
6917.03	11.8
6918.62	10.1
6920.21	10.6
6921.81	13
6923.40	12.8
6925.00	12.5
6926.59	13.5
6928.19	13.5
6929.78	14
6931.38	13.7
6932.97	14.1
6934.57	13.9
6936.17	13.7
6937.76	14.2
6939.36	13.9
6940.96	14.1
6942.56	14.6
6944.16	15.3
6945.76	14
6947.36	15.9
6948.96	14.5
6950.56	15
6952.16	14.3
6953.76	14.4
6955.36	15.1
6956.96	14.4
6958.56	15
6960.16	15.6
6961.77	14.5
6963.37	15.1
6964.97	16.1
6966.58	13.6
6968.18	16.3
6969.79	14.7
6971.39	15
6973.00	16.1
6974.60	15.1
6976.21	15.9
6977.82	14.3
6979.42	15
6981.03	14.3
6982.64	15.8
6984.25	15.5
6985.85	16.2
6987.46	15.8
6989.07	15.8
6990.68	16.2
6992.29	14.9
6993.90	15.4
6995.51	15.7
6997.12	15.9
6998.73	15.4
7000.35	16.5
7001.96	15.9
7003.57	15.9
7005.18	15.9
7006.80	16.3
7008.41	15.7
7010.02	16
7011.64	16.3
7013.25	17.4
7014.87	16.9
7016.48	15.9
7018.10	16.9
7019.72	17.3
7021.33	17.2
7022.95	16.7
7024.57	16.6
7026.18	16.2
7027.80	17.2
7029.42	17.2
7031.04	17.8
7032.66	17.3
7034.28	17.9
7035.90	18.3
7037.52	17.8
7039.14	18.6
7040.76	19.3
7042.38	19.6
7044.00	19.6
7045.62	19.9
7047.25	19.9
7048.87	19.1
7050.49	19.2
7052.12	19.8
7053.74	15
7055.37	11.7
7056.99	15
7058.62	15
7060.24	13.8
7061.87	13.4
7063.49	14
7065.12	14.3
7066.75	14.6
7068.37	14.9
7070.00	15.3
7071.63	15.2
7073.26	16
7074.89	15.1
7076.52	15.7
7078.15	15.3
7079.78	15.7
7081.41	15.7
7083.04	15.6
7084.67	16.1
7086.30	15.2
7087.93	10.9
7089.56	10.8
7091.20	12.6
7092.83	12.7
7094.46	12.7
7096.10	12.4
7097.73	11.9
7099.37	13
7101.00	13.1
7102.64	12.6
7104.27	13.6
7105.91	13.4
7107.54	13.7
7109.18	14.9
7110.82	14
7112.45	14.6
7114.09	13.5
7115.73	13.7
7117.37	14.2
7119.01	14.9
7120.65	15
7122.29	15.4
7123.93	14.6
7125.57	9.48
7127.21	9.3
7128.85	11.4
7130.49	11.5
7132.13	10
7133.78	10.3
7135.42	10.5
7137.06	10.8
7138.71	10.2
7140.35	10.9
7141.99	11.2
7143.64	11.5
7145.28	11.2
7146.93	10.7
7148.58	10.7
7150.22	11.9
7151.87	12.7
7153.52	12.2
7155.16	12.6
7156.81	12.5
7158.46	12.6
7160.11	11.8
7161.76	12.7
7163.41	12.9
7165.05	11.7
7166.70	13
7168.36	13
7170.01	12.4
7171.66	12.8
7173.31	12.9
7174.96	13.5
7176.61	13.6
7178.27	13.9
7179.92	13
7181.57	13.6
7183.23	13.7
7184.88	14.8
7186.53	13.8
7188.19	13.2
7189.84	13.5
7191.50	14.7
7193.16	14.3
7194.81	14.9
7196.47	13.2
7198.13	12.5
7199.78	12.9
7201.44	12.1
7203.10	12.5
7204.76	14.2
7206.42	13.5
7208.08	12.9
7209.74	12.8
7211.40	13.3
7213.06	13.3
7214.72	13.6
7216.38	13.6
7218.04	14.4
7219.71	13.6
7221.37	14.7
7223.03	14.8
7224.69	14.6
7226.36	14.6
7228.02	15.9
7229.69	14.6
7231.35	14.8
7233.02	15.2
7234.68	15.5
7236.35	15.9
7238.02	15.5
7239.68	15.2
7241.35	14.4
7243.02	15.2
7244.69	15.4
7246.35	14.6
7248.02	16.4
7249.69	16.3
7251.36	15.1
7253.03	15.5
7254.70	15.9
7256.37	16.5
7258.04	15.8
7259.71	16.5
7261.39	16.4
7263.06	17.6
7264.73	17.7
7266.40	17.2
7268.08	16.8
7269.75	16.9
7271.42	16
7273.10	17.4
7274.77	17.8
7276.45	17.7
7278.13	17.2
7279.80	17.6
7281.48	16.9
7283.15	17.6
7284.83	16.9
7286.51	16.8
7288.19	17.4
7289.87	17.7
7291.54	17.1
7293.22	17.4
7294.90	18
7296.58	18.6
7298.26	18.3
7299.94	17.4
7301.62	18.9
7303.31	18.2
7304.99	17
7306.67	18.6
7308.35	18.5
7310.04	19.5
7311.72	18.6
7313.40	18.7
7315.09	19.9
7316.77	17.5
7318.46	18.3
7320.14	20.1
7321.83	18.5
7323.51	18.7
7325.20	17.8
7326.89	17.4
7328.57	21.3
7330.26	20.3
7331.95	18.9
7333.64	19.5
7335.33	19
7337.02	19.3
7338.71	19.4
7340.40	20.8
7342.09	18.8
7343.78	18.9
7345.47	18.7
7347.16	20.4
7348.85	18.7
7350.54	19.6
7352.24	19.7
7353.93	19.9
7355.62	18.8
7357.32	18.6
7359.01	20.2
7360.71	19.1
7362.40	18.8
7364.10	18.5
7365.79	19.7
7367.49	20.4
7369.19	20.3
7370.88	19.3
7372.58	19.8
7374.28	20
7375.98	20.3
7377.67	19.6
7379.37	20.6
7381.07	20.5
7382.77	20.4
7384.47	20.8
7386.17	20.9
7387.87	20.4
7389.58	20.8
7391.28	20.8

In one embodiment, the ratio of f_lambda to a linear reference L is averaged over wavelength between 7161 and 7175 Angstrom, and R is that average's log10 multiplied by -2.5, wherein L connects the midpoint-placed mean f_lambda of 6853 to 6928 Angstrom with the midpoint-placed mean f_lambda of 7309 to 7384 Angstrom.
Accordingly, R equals 0.27 mag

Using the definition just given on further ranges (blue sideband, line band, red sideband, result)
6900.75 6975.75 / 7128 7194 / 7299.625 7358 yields 0.33 mag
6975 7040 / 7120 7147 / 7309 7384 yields 0.46 mag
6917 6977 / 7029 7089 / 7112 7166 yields -0.25 mag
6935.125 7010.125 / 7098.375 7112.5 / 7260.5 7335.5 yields 0.20 mag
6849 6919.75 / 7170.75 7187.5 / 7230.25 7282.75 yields 0.12 mag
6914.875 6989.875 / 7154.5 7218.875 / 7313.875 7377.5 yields 0.29 mag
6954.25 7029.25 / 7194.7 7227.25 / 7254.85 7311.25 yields 0.25 mag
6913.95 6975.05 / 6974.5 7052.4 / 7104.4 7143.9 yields -0.24 mag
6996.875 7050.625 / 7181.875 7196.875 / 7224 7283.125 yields 0.17 mag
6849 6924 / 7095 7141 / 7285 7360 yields 0.20 mag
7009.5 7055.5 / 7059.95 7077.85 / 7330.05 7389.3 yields 0.20 mag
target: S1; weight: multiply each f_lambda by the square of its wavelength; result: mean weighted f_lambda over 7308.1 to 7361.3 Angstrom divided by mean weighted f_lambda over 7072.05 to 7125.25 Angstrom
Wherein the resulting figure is 1.46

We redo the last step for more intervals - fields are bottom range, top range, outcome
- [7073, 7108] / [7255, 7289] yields 1.30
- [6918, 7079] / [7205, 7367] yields 1.20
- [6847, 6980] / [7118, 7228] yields 1.09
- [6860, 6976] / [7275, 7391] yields 1.66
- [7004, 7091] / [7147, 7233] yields 0.85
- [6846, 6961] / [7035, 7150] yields 1.22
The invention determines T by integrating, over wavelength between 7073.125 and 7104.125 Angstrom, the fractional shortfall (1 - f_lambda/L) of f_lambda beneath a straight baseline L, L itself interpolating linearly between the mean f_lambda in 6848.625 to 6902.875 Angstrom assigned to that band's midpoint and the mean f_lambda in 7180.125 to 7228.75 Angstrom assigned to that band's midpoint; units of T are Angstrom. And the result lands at -2.7 Angstrom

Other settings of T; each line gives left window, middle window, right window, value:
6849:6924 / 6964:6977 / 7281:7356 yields -2.8 Angstrom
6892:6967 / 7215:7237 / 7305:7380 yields 3.6 Angstrom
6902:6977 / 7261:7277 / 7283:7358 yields 0.8 Angstrom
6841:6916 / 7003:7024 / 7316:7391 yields -4.6 Angstrom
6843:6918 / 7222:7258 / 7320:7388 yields 4.5 Angstrom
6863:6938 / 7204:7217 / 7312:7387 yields 2.8 Angstrom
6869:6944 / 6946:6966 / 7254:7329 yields -3.2 Angstrom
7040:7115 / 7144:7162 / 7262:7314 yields 4.5 Angstrom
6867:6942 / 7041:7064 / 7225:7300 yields -5.0 Angstrom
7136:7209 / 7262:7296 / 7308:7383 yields -1.0 Angstrom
